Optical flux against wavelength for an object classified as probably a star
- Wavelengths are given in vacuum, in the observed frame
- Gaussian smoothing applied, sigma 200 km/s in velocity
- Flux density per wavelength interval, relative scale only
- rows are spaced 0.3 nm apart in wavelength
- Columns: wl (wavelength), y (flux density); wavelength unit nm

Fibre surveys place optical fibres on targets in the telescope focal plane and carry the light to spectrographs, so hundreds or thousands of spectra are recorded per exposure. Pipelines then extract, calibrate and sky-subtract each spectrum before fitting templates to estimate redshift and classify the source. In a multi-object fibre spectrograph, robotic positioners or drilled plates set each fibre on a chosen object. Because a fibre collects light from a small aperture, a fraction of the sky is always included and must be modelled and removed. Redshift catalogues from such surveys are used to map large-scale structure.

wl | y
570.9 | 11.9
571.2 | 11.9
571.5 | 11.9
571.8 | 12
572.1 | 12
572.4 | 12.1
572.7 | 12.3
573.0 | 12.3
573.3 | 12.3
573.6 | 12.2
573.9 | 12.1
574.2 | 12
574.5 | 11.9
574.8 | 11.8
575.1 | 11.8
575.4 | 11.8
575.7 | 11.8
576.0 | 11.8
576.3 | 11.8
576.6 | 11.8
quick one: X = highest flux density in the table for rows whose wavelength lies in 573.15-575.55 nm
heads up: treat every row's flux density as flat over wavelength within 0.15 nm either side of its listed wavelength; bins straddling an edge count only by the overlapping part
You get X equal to 12.3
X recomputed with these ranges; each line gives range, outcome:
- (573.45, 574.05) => 12.2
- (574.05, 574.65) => 12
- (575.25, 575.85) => 11.8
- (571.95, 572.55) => 12.1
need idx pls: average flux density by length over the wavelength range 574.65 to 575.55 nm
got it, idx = 11.8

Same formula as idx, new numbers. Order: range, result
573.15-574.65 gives 12.1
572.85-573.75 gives 12.3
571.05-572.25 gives 12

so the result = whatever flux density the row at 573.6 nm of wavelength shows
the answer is 12.2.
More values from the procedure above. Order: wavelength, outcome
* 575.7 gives 11.8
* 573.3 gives 12.3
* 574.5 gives 11.9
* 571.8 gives 12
